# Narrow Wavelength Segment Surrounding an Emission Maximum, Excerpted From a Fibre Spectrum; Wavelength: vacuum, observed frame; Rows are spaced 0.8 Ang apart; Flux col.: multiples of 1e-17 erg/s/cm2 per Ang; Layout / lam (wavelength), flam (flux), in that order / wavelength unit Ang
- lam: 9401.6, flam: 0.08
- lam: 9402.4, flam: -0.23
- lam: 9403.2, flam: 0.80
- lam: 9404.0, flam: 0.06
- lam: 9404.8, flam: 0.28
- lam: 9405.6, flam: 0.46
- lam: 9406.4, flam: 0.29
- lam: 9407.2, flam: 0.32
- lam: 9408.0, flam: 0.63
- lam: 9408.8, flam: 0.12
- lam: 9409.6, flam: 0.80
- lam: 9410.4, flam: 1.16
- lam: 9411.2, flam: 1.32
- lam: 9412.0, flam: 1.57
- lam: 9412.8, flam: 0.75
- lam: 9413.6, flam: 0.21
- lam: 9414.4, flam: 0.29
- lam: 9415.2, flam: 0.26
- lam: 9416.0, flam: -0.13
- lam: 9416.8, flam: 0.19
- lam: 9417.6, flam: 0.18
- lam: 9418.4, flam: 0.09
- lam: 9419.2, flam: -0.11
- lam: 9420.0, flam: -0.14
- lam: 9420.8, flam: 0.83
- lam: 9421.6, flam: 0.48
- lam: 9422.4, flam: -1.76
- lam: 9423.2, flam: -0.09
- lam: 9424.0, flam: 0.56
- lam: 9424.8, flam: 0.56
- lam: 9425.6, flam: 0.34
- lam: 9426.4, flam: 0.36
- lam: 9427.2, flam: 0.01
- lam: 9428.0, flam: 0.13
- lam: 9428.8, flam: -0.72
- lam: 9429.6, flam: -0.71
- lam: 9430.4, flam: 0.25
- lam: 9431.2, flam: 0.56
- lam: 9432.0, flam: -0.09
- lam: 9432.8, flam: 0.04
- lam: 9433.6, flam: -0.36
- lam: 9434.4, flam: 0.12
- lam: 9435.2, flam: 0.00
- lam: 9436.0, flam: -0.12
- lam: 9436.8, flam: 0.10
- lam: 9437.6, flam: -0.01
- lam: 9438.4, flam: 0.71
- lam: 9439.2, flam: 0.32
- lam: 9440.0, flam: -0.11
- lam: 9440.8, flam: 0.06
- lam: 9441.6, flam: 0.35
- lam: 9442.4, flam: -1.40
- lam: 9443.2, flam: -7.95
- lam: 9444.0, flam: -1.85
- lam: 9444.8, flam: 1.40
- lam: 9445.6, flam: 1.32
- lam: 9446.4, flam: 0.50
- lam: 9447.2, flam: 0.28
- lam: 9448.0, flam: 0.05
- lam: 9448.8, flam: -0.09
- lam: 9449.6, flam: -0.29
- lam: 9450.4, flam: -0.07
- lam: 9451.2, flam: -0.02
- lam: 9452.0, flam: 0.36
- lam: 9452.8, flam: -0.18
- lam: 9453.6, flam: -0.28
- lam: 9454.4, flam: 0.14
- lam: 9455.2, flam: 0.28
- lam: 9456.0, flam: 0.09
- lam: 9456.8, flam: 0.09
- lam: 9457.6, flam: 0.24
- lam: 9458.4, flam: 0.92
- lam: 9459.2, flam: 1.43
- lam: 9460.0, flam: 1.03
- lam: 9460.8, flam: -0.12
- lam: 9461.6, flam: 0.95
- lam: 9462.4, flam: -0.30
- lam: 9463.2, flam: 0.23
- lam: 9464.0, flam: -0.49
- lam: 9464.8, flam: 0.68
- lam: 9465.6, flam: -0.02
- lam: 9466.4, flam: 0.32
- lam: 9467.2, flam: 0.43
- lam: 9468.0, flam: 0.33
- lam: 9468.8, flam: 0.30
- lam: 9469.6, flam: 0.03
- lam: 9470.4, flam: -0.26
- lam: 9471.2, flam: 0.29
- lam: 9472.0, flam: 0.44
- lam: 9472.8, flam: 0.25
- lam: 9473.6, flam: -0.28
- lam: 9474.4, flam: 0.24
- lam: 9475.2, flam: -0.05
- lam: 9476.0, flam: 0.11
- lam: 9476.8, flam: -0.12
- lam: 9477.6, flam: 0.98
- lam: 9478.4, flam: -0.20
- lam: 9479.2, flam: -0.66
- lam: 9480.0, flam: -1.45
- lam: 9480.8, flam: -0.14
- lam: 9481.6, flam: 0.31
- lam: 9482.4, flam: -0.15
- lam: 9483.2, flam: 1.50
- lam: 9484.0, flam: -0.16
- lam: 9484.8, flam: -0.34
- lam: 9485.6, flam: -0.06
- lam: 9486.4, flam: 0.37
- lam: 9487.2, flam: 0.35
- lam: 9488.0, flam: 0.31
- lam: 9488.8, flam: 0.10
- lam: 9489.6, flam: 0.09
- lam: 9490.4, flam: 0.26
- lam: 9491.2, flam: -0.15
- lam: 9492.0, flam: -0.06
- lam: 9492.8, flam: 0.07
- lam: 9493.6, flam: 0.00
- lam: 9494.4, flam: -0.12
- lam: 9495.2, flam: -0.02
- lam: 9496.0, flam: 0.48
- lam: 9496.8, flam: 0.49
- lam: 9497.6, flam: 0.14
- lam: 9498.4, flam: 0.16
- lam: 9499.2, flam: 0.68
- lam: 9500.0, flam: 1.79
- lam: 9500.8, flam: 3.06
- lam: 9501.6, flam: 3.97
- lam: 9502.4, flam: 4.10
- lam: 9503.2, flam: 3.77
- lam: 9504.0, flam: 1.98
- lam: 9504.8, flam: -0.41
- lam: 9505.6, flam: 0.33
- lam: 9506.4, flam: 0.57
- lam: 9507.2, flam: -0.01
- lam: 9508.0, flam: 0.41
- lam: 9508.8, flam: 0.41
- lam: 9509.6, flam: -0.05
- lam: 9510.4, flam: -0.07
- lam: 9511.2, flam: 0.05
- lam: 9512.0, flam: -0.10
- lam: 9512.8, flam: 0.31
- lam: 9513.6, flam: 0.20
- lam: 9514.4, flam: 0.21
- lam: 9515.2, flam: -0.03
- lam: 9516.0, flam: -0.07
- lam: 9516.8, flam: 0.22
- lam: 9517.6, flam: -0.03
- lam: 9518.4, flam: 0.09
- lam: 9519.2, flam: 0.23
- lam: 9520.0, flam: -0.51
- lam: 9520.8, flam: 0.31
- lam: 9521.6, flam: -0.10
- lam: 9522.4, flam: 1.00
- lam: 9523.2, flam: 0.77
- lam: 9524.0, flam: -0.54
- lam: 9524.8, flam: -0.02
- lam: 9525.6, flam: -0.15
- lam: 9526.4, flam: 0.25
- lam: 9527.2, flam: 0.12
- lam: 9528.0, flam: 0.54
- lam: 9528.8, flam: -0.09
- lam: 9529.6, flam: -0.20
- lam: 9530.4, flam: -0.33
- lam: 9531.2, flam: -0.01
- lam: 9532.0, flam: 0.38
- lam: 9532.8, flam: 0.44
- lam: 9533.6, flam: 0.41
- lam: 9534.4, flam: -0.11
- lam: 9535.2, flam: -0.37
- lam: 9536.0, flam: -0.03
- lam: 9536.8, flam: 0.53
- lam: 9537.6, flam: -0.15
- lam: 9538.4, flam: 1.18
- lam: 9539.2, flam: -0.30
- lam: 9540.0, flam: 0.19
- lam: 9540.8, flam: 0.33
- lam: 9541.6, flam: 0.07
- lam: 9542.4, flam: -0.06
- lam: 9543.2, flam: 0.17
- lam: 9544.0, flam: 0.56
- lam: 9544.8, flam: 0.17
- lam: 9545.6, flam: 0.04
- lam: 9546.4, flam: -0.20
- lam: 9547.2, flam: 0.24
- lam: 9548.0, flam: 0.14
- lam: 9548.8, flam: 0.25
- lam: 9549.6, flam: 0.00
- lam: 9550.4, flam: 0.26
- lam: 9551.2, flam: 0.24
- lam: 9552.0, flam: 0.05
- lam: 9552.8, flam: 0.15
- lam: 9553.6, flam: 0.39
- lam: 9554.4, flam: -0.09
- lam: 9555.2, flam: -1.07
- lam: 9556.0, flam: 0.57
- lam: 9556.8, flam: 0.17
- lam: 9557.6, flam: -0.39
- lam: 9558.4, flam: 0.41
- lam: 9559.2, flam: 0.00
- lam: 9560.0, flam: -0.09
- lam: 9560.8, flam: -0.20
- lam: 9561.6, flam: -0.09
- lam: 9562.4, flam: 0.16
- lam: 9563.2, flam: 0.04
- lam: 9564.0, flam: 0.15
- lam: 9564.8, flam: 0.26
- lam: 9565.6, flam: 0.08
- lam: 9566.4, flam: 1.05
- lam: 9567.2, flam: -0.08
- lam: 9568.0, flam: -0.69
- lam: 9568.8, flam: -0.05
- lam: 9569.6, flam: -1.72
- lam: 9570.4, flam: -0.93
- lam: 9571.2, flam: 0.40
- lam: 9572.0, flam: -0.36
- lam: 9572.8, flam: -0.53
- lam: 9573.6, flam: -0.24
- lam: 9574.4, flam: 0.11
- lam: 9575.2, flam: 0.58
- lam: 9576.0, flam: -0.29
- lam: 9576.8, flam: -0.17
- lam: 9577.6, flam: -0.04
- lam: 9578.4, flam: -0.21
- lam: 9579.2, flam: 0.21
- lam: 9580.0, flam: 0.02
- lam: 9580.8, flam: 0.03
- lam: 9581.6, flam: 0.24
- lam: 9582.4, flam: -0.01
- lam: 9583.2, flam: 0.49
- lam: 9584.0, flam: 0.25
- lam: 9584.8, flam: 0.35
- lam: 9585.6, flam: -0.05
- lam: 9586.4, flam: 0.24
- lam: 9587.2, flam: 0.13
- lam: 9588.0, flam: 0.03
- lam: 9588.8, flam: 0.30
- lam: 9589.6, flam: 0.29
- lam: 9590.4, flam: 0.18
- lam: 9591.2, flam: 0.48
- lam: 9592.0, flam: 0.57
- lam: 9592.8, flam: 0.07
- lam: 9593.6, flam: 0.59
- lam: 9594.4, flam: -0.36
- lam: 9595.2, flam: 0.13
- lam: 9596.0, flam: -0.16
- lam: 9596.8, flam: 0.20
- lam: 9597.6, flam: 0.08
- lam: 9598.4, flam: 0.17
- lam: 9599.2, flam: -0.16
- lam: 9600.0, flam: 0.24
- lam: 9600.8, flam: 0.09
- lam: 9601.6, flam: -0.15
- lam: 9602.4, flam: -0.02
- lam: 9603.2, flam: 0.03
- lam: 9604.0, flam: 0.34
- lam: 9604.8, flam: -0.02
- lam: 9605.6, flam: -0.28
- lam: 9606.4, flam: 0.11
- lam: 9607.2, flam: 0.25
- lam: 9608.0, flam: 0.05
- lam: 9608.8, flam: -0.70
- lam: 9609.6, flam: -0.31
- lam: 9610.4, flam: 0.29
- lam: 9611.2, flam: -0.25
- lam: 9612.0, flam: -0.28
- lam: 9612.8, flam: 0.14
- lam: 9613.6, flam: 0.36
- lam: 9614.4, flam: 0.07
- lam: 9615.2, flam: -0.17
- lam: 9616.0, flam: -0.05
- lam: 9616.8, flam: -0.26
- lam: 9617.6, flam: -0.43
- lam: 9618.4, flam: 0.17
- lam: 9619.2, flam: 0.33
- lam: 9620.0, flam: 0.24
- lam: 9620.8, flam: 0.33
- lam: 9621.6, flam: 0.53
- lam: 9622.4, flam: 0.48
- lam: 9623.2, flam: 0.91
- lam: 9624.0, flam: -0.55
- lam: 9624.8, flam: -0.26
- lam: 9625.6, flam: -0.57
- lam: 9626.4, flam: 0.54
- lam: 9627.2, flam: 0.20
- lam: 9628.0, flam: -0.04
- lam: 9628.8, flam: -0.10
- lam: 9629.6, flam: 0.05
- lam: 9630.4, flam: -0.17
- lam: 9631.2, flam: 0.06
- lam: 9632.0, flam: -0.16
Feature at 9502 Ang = [O III]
